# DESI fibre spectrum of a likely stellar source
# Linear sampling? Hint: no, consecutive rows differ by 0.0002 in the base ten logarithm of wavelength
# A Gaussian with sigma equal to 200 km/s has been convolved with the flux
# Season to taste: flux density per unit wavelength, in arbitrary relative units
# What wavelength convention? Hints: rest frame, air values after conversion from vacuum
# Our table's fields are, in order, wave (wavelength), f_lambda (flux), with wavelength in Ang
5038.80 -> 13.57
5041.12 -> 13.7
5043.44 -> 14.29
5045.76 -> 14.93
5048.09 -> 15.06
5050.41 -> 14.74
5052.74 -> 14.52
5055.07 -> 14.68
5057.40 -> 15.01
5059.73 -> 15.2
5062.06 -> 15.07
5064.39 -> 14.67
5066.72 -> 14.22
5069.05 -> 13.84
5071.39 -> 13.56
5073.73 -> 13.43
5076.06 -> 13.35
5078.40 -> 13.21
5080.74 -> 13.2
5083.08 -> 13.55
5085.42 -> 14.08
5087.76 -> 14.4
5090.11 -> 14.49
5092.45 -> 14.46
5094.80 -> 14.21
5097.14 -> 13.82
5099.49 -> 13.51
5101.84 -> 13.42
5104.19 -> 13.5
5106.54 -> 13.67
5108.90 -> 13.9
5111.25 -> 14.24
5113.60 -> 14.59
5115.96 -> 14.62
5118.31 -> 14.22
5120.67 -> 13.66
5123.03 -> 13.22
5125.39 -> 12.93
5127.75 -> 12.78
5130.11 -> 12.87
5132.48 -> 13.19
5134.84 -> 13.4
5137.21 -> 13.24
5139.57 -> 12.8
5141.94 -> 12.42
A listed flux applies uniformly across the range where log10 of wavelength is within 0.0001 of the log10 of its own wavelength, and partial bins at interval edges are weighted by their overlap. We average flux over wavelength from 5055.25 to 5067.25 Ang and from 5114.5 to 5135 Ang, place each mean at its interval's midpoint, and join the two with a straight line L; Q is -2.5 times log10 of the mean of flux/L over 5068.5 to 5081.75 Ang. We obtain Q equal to 0.09 mag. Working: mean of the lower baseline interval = 14.9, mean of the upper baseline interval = 13.4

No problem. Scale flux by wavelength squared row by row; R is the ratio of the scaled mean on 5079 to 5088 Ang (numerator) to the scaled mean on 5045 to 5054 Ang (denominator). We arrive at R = 0.94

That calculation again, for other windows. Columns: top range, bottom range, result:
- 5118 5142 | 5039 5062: 0.93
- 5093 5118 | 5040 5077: 0.99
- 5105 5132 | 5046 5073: 0.96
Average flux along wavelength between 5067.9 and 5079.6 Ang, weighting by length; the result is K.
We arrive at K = 13.5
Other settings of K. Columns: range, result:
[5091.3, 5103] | 13.9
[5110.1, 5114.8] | 14.4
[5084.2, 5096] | 14.3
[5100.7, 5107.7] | 13.5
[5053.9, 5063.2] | 15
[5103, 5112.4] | 13.8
